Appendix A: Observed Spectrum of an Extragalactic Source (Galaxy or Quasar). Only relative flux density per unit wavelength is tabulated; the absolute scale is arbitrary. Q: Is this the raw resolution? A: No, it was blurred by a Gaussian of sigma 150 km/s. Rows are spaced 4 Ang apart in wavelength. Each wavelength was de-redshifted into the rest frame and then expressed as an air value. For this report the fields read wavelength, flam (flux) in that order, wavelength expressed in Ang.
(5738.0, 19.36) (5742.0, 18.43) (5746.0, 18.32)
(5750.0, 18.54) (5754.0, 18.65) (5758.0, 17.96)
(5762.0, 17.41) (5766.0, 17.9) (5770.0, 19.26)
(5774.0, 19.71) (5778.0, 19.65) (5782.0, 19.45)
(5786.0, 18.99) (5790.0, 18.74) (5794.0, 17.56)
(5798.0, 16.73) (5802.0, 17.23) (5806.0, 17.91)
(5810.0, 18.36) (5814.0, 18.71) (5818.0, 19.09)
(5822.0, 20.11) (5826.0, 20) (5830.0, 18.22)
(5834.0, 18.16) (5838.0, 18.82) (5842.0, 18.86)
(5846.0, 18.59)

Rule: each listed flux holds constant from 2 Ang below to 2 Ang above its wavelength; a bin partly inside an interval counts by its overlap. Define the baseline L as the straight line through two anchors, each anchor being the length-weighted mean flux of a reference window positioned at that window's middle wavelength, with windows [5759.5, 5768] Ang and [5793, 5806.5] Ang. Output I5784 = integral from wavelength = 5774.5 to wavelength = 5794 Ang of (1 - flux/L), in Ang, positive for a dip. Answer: -1.8 Ang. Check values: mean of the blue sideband 17.7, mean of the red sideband 17.3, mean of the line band 19.1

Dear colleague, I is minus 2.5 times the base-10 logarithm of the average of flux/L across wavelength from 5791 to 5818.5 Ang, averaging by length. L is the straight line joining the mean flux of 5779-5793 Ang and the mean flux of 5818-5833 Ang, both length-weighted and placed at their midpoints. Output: 0.07 mag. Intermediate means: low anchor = 19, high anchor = 19.3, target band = 17.9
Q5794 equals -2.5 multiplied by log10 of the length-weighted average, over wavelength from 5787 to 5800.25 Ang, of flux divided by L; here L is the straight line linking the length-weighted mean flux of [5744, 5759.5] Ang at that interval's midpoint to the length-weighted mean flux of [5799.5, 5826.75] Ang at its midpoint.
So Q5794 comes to 0.05 mag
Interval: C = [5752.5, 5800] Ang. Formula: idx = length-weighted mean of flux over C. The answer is 18.5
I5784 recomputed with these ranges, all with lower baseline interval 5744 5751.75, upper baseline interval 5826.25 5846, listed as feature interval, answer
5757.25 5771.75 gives 0.3 Ang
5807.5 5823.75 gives -0.4 Ang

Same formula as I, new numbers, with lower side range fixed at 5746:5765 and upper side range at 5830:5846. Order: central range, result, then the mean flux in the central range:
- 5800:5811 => 0.04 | 17.8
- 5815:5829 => -0.06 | 19.6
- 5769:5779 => -0.08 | 19.6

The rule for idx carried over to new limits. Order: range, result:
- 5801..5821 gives 18.4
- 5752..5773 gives 18.3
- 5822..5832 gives 19.3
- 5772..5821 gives 18.5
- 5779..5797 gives 18.6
